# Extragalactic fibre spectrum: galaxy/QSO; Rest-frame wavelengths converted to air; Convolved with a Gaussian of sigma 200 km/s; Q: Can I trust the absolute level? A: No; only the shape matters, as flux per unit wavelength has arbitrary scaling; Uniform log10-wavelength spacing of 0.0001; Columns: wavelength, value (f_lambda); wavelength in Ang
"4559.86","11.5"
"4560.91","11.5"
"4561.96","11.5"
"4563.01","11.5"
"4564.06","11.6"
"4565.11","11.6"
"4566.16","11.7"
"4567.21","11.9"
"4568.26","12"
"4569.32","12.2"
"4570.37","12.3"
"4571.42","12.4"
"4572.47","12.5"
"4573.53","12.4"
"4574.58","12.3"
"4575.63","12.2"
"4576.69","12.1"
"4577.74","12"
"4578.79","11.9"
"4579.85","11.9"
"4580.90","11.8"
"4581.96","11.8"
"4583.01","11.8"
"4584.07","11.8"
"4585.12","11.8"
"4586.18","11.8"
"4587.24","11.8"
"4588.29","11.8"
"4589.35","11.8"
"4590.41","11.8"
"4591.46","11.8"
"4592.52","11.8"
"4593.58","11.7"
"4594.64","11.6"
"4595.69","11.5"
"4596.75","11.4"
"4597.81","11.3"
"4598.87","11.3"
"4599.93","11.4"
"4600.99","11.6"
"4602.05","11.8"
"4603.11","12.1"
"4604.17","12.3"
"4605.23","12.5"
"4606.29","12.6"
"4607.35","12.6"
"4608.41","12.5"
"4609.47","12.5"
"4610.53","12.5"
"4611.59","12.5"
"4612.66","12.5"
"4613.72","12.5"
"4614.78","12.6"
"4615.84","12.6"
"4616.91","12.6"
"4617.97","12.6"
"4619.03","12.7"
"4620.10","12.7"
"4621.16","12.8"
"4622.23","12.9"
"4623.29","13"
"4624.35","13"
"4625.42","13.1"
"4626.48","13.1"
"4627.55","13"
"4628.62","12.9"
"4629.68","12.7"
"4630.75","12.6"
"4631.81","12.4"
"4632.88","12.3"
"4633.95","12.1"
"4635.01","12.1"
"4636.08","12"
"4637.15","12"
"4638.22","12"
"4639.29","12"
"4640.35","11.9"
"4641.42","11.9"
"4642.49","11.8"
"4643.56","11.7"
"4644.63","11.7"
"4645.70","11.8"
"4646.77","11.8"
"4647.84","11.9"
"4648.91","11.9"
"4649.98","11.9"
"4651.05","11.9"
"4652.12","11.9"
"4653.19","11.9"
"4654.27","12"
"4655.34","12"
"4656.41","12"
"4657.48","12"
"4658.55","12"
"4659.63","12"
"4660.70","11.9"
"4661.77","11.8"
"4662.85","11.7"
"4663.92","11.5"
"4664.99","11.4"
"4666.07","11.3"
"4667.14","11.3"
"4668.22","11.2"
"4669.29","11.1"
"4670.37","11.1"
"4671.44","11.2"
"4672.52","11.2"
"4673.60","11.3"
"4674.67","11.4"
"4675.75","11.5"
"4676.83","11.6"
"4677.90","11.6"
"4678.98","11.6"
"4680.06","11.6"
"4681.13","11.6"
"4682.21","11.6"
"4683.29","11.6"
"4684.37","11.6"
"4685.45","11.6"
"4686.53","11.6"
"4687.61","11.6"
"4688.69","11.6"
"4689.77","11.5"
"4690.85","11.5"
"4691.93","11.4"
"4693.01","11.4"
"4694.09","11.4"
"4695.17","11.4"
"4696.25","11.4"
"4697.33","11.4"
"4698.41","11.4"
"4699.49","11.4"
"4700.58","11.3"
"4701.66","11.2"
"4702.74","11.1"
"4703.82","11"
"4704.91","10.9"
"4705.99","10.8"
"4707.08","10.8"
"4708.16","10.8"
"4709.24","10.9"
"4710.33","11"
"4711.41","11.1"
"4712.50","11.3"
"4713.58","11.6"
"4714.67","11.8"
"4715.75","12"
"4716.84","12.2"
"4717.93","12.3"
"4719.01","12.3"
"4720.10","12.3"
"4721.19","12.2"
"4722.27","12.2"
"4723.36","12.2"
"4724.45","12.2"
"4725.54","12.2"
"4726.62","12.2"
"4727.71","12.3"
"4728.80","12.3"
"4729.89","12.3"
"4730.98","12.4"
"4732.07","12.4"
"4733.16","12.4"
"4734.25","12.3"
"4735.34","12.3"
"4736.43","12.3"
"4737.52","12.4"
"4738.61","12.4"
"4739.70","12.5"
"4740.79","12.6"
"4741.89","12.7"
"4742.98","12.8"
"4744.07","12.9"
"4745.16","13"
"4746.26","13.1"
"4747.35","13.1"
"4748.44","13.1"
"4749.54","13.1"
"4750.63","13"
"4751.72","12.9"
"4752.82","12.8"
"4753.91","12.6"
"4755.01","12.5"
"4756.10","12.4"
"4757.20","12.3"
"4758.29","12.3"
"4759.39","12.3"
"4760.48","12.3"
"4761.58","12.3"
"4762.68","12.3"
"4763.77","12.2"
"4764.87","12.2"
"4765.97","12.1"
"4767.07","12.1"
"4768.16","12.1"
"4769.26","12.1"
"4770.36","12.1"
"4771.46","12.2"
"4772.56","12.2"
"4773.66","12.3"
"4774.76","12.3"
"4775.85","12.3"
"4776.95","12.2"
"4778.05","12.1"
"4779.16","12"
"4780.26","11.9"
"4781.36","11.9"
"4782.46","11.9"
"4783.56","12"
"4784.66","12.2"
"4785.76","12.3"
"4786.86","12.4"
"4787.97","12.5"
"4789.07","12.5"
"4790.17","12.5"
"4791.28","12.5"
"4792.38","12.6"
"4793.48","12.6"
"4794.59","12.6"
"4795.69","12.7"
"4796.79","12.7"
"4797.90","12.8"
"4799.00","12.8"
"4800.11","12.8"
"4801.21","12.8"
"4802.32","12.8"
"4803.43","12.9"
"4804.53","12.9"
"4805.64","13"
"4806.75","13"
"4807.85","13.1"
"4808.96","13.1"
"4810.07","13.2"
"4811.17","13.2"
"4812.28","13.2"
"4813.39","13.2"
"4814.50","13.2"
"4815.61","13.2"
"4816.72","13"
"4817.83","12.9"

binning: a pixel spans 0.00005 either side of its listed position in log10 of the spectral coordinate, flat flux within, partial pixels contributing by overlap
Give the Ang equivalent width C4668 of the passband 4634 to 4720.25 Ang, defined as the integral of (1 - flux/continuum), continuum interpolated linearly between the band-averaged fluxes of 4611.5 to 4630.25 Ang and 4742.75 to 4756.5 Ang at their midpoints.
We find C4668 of 8.3 Ang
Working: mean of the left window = 12.8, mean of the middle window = 11.6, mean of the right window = 12.9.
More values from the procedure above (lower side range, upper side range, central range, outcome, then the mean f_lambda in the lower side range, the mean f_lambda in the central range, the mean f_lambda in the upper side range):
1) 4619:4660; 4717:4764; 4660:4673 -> 1.0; 12.2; 11.4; 12.5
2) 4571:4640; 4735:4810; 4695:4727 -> 2.2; 12.2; 11.6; 12.5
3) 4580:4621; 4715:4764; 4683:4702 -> 1.3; 12.1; 11.5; 12.5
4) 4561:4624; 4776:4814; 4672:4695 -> 1.5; 12.1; 11.5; 12.6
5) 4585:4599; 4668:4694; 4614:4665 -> -2.9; 11.7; 12.2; 11.5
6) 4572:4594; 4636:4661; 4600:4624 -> -1.1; 11.9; 12.5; 11.9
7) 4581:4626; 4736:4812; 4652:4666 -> 0.5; 12.2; 11.8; 12.5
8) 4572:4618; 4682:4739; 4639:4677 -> 0.6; 12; 11.7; 11.7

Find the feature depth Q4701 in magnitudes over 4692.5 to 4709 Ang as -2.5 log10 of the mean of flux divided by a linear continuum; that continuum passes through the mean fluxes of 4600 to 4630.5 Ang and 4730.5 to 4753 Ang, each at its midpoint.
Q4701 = 0.135 mag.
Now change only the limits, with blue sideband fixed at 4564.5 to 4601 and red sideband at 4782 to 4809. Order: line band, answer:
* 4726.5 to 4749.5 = -0.013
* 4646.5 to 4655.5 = 0.018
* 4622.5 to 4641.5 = -0.039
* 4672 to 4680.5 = 0.067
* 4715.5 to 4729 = 0.013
